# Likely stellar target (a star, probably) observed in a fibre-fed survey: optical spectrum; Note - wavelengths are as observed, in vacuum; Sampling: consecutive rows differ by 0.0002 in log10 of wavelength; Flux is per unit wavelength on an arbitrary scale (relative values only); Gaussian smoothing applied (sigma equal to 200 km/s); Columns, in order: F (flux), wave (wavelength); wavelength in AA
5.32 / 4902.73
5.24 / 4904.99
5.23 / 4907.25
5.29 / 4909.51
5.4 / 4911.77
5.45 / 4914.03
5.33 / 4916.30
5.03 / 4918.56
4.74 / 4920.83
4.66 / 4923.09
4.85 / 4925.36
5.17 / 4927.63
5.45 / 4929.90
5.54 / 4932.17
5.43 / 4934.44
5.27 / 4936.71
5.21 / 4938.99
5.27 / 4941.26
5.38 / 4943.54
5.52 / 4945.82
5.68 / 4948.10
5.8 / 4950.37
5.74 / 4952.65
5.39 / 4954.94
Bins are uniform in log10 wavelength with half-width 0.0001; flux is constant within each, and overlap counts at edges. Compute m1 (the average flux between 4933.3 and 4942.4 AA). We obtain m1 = 5.3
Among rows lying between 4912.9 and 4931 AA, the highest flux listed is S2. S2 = 5.45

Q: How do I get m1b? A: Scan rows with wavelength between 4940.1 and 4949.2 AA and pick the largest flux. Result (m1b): 5.68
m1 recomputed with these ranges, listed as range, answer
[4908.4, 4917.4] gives 5.37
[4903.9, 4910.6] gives 5.25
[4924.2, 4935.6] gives 5.29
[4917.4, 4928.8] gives 4.89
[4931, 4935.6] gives 5.49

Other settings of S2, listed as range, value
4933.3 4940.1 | 5.43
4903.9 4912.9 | 5.4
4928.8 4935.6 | 5.54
